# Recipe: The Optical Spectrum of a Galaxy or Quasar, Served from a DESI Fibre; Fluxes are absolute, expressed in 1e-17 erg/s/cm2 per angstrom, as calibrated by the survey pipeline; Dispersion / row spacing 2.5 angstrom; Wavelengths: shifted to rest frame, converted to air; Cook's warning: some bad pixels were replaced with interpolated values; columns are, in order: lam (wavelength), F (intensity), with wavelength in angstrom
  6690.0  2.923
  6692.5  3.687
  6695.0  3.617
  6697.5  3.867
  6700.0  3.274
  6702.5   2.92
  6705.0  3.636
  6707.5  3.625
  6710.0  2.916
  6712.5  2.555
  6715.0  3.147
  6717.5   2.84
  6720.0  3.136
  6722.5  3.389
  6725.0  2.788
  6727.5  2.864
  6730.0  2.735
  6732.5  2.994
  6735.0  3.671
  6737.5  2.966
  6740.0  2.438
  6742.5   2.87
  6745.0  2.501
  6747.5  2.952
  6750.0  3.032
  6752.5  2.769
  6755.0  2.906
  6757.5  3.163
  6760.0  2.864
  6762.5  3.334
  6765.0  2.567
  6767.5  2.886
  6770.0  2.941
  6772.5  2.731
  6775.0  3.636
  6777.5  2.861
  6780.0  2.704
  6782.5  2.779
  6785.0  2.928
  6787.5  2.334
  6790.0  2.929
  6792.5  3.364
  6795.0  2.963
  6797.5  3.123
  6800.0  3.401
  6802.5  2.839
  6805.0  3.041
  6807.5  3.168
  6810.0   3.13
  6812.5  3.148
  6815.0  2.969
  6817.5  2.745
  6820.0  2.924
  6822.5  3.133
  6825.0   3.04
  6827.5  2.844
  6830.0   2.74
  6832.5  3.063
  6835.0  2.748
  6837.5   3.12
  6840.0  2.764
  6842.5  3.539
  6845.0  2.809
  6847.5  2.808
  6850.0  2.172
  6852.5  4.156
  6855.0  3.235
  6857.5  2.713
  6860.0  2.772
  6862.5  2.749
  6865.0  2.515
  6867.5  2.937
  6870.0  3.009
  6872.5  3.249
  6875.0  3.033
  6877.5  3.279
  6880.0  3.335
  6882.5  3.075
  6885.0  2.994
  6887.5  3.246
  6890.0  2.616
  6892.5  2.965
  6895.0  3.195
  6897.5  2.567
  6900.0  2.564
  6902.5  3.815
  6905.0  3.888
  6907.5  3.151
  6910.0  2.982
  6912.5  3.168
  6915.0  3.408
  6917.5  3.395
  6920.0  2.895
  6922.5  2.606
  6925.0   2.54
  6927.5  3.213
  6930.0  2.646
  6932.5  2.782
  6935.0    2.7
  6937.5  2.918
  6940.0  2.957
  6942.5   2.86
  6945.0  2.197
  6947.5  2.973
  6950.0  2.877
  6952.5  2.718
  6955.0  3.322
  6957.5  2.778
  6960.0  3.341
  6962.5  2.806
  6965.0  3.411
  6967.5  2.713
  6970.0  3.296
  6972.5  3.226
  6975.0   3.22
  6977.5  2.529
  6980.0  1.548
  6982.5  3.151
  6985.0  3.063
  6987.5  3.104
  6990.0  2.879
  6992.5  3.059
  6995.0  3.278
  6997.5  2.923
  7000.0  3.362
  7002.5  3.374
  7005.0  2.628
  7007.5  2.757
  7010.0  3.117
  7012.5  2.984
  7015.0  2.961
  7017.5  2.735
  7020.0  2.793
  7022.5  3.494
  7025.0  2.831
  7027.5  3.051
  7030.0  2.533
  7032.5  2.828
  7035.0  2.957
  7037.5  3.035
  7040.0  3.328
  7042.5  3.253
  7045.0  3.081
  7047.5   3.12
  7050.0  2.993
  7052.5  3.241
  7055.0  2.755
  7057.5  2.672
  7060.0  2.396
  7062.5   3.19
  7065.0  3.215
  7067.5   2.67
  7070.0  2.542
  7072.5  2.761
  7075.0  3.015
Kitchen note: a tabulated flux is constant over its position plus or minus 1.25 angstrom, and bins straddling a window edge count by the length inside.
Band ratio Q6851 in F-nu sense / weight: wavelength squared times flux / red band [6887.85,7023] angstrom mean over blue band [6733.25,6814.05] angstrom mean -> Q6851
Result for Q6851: 1.06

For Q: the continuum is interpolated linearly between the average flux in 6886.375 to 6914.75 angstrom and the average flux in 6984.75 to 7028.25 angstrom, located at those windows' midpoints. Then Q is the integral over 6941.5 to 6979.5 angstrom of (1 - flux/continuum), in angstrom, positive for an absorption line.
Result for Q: 1.7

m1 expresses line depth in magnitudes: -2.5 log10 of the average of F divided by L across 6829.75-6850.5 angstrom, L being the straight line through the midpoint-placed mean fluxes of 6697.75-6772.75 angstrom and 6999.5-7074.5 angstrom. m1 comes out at 0.032 mag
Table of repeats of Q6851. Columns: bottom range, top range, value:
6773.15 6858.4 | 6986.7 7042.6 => 1.06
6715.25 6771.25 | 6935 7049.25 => 1.08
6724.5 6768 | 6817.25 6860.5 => 1.05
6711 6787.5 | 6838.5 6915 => 1.08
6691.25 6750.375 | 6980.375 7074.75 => 1.04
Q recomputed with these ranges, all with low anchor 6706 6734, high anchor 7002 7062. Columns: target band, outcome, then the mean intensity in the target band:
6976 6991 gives 1.2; 2.72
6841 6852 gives 0.2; 2.92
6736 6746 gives 0.9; 2.72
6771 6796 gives 0.6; 2.92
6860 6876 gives 0.4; 2.9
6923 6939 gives 1.0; 2.79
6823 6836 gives 0.4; 2.9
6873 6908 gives -1.7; 3.13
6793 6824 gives -0.6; 3.06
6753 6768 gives 0.3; 2.95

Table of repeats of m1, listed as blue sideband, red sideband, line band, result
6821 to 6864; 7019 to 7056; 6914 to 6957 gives 0.04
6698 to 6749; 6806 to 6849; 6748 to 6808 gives 0.01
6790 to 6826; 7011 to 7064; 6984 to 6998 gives -0.03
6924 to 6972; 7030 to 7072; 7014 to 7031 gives 0.00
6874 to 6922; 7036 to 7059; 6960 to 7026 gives 0.03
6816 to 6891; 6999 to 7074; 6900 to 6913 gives -0.12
